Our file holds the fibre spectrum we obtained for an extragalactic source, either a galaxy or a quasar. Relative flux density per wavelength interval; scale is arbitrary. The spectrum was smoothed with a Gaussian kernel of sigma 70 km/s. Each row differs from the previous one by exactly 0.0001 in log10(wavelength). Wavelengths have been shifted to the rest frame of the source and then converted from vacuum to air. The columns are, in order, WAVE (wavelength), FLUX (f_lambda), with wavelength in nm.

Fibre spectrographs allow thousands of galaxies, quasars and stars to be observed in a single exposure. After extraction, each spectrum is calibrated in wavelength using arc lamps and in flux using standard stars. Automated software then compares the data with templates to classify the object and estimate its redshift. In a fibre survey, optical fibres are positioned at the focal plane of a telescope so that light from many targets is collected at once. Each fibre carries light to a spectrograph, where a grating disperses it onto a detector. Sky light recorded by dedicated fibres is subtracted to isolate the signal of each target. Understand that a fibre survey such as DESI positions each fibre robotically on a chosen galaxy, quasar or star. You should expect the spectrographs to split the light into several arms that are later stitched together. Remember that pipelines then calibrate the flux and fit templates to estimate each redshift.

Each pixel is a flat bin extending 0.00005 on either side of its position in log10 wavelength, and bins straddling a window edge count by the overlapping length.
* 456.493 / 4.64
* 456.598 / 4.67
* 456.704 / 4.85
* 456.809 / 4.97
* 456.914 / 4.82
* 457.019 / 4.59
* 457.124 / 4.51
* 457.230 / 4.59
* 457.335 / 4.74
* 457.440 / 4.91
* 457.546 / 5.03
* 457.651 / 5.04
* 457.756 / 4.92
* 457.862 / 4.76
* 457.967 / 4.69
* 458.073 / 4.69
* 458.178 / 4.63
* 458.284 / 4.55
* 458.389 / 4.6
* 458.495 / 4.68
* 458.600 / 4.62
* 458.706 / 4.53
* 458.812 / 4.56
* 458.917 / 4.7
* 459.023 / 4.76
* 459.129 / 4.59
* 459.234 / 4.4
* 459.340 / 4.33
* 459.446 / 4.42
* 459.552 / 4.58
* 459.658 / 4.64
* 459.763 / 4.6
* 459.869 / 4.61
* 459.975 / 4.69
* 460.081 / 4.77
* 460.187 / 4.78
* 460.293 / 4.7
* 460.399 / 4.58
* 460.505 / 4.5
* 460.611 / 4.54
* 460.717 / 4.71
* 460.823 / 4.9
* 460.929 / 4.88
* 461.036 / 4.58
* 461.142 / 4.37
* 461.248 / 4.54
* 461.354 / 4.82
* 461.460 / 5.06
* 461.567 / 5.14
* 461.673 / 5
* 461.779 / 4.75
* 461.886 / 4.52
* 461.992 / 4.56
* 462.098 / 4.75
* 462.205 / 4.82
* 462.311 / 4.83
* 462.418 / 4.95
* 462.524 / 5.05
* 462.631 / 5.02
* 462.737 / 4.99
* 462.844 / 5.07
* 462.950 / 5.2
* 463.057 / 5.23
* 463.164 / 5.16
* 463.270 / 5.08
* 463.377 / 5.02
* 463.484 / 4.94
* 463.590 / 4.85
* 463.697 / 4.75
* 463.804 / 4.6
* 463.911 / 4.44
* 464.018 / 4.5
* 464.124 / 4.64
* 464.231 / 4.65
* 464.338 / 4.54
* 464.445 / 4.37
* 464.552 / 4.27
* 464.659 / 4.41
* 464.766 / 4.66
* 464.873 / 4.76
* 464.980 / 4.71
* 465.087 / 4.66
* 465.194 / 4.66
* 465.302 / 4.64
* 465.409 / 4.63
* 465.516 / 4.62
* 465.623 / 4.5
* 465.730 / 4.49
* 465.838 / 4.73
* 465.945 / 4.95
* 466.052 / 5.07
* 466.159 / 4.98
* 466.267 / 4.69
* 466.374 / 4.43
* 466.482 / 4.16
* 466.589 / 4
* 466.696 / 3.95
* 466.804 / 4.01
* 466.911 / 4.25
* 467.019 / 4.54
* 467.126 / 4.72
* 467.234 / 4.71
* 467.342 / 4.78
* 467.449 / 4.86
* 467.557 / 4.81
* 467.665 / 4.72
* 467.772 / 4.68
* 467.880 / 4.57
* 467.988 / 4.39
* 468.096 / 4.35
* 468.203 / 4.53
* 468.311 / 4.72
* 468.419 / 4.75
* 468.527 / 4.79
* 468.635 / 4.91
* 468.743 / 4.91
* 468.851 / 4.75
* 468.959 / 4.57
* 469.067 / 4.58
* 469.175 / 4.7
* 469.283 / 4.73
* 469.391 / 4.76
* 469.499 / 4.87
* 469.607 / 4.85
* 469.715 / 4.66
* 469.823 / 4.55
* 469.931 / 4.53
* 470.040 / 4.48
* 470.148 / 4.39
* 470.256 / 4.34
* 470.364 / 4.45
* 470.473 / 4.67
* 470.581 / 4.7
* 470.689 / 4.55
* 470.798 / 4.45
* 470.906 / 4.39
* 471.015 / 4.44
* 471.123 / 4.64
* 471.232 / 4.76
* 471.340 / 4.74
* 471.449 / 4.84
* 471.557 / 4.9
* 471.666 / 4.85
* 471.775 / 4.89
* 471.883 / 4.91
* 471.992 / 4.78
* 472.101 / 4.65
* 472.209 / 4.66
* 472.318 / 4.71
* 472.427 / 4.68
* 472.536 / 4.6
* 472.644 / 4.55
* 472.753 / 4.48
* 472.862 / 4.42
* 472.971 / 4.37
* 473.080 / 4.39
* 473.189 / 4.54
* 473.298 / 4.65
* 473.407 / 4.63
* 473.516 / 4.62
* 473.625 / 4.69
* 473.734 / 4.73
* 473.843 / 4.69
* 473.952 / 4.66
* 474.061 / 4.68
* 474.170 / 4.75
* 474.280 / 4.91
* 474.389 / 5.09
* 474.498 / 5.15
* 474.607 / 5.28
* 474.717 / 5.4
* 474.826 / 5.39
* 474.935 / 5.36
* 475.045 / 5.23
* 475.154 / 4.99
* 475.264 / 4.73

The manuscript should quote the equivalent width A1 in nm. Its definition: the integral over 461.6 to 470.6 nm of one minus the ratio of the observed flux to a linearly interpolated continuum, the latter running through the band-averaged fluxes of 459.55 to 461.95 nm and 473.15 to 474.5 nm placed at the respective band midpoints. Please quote 0.09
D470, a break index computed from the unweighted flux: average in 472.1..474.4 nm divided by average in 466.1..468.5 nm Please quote 1.0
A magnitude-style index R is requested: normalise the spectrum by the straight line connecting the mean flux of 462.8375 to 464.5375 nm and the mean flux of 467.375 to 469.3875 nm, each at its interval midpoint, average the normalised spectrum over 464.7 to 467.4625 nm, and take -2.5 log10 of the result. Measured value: 0.04 mag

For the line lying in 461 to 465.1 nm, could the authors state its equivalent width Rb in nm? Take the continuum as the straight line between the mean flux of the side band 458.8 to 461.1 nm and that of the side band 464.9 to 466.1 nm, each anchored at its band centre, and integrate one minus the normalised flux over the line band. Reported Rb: -0.10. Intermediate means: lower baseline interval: 4.63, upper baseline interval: 4.7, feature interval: 4.78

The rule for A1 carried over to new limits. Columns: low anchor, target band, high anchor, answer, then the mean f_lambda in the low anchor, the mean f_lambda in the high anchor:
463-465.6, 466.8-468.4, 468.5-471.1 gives 0.02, 4.7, 4.62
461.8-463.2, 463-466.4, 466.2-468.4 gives 0.01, 4.93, 4.5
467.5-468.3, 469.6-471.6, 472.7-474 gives 0.00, 4.59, 4.57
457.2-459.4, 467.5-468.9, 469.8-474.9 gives 0.00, 4.68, 4.7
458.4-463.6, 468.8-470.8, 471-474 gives 0.03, 4.76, 4.66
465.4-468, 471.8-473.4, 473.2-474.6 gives 0.05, 4.57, 4.78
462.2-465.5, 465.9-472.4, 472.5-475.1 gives 0.21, 4.77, 4.81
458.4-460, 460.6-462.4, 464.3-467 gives -0.08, 4.58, 4.52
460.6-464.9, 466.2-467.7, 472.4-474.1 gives 0.07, 4.78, 4.59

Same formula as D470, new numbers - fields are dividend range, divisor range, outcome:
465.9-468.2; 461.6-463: 0.93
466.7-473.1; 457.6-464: 0.97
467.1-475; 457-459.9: 1.01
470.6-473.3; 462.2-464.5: 0.96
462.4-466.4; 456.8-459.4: 1.02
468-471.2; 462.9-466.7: 0.99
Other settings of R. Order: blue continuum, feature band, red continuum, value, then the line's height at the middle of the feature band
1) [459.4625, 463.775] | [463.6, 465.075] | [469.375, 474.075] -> 0.044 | 4.76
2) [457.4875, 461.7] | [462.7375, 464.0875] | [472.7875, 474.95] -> -0.042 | 4.72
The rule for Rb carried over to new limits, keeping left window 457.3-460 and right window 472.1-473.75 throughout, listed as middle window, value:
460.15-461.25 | 0.001 nm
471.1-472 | -0.045 nm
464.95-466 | -0.008 nm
